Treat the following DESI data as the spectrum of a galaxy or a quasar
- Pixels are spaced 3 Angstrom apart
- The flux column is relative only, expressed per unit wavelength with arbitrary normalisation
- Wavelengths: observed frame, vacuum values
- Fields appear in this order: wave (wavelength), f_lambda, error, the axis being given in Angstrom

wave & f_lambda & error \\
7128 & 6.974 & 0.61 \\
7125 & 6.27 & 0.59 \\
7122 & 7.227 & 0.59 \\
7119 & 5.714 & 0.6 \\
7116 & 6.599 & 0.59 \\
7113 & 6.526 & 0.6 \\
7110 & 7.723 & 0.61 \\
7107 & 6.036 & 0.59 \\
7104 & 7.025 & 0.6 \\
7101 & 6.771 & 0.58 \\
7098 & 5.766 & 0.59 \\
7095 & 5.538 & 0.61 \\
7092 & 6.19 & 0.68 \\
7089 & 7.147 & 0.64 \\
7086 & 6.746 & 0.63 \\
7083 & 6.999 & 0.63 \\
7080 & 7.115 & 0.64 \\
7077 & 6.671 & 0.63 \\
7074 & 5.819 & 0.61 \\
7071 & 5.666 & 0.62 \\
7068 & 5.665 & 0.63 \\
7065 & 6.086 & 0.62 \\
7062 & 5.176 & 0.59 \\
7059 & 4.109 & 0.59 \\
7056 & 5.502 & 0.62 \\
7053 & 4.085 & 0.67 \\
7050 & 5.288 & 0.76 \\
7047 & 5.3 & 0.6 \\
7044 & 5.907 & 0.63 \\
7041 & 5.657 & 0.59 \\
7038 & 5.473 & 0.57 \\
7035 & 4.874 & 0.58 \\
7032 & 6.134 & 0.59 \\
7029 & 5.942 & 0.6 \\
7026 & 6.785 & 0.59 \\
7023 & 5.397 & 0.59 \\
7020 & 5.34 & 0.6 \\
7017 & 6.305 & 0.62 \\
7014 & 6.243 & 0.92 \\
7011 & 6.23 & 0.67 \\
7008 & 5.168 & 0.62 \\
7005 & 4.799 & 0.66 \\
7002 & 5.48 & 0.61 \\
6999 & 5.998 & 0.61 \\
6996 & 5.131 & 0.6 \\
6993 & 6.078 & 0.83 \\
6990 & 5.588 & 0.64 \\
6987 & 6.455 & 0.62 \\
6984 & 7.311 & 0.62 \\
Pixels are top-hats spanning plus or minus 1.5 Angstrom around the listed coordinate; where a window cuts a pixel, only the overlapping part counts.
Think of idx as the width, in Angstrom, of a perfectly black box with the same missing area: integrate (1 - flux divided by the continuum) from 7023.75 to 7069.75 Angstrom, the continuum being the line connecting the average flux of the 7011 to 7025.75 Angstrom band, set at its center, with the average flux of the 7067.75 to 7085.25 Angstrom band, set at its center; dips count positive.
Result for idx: 5.1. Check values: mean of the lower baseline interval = 5.94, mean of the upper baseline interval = 6.39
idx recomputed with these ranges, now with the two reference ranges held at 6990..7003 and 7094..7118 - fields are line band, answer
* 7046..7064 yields 3.48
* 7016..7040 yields 0.57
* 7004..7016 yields 0.21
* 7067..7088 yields -0.43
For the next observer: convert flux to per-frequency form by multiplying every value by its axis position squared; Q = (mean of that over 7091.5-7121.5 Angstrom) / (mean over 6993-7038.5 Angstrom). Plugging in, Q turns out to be 1.2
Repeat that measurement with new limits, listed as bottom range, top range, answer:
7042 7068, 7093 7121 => 1.25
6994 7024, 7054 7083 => 1.05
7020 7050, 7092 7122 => 1.16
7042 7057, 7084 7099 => 1.22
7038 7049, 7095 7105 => 1.15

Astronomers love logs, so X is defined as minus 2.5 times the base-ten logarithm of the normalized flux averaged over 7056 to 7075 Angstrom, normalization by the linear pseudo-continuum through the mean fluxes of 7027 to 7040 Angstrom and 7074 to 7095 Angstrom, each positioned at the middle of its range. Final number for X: 0.16 mag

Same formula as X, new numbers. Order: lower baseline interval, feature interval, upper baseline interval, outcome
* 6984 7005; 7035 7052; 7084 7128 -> 0.134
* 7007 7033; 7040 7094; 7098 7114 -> 0.098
